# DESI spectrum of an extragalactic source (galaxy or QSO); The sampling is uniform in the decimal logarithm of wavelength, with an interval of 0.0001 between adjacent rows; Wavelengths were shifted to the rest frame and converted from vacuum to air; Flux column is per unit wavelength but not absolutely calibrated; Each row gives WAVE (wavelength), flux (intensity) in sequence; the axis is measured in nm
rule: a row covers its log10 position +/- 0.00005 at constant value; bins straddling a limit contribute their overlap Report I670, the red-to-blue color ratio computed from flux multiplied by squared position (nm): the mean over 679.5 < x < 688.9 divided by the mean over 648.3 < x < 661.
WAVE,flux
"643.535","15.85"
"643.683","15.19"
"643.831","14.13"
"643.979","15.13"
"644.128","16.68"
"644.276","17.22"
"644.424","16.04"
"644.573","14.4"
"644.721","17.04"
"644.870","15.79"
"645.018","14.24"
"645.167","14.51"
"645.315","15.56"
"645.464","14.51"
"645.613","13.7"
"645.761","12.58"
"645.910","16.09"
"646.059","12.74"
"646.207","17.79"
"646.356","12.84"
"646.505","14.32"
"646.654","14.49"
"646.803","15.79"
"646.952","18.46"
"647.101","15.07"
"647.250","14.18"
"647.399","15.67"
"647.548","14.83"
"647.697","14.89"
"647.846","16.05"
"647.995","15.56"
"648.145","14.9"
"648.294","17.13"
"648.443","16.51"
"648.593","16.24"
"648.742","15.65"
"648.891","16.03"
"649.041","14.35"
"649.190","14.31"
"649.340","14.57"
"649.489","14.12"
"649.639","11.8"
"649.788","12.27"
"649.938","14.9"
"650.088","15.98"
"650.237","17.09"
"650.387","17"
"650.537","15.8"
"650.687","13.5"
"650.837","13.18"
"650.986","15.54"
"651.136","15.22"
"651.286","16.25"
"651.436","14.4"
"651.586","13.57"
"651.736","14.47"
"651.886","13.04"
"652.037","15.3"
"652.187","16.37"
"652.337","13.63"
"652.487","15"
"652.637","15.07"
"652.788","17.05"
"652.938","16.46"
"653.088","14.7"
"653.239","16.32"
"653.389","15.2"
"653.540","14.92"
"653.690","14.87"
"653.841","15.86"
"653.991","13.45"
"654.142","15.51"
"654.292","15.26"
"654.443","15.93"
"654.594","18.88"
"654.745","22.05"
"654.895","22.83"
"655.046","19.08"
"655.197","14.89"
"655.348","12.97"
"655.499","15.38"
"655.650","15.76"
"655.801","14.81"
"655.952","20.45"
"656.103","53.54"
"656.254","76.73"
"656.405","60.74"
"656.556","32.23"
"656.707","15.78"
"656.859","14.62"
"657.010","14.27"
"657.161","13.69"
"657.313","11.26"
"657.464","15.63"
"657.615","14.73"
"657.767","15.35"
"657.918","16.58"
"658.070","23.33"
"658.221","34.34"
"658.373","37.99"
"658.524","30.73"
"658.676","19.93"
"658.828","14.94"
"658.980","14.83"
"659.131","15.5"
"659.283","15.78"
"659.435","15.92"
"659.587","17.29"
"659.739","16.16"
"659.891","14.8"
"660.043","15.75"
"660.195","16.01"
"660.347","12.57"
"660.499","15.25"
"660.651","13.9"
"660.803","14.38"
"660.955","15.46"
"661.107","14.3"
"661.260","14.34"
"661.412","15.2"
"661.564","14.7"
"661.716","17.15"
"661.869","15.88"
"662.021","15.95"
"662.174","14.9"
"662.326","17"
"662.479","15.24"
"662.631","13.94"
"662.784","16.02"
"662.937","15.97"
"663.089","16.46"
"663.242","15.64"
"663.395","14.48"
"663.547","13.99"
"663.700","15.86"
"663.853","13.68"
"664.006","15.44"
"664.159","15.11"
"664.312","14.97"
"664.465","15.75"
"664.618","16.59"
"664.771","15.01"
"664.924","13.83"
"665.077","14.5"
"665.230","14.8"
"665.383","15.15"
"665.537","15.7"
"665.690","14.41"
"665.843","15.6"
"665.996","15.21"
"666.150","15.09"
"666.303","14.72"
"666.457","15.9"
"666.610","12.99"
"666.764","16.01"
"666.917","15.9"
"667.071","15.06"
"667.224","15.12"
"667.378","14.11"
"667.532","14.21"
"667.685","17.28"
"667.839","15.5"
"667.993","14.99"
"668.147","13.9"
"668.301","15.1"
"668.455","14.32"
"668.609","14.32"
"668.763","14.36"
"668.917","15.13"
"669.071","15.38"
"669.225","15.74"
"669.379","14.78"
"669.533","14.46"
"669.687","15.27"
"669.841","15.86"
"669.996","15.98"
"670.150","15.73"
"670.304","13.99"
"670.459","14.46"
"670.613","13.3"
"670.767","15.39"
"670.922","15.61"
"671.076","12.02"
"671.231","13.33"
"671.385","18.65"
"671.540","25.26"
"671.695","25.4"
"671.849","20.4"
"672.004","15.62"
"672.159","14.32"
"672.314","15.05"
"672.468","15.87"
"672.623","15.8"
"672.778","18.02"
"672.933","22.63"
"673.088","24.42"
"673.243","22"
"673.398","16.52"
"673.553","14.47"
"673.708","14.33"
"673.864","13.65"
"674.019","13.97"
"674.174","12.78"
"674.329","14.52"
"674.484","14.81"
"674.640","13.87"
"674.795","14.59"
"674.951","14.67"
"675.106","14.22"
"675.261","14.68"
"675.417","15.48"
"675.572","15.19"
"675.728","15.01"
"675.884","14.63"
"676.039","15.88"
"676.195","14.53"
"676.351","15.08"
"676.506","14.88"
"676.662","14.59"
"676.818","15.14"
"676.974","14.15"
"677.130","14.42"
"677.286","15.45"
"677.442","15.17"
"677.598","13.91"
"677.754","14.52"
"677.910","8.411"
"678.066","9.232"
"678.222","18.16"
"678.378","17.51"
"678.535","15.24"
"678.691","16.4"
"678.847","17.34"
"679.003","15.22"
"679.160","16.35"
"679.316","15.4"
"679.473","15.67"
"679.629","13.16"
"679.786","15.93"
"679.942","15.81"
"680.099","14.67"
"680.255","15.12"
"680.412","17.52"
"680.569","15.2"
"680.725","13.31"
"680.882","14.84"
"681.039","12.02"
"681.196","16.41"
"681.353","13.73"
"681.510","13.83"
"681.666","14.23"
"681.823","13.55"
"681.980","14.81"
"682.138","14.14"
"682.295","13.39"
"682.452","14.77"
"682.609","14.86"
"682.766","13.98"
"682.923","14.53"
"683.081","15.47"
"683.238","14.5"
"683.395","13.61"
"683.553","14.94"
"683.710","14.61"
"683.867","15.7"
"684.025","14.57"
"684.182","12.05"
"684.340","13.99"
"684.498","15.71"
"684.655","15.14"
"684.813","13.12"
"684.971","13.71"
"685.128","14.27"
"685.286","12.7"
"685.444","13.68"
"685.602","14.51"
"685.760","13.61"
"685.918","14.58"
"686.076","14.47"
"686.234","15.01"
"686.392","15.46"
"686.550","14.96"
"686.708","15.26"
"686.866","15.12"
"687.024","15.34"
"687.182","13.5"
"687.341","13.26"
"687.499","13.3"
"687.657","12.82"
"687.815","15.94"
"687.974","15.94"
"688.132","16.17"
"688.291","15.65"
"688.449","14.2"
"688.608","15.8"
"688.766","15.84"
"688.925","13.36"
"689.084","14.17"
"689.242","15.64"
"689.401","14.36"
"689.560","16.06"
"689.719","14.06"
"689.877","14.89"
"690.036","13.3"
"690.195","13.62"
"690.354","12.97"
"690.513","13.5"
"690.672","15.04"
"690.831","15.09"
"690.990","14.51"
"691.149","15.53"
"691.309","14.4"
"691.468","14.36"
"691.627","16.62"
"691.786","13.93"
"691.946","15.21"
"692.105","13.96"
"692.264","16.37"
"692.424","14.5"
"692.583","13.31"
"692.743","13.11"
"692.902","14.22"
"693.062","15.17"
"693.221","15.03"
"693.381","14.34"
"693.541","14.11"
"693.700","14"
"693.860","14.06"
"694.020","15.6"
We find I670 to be 0.87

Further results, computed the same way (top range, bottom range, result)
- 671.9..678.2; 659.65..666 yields 1.04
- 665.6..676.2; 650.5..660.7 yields 0.87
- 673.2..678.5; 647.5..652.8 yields 1.06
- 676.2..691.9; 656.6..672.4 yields 0.97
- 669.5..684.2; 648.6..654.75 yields 1.09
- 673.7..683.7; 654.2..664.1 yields 0.81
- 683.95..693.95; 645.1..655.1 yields 1.06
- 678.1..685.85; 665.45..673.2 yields 0.96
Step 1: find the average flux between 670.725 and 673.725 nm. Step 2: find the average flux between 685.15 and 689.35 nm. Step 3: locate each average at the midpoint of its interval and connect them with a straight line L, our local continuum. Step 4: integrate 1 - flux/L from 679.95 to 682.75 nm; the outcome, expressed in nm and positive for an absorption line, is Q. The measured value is 0.242 nm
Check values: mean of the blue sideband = 17.9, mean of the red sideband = 14.6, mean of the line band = 14.5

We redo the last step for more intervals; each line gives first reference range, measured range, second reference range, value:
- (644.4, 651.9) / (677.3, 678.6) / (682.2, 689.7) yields 0.050 nm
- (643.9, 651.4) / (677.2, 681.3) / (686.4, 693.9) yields -0.046 nm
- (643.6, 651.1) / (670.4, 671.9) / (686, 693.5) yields -0.253 nm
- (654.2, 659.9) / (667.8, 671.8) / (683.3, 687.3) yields 0.605 nm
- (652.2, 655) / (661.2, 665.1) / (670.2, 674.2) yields 0.303 nm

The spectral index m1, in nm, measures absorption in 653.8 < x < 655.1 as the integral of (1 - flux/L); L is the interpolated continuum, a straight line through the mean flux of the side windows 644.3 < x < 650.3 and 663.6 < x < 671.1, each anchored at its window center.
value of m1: -0.23 nm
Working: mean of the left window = 15.1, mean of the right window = 15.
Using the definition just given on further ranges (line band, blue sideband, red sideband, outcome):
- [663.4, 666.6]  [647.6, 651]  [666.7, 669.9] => 0.02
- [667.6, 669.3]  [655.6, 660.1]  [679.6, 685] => 0.38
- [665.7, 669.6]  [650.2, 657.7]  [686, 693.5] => 0.50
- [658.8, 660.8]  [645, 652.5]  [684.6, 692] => -0.06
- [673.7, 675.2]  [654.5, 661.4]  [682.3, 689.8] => 0.26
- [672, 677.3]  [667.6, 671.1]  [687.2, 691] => -0.26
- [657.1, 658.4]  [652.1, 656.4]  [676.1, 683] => -0.01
